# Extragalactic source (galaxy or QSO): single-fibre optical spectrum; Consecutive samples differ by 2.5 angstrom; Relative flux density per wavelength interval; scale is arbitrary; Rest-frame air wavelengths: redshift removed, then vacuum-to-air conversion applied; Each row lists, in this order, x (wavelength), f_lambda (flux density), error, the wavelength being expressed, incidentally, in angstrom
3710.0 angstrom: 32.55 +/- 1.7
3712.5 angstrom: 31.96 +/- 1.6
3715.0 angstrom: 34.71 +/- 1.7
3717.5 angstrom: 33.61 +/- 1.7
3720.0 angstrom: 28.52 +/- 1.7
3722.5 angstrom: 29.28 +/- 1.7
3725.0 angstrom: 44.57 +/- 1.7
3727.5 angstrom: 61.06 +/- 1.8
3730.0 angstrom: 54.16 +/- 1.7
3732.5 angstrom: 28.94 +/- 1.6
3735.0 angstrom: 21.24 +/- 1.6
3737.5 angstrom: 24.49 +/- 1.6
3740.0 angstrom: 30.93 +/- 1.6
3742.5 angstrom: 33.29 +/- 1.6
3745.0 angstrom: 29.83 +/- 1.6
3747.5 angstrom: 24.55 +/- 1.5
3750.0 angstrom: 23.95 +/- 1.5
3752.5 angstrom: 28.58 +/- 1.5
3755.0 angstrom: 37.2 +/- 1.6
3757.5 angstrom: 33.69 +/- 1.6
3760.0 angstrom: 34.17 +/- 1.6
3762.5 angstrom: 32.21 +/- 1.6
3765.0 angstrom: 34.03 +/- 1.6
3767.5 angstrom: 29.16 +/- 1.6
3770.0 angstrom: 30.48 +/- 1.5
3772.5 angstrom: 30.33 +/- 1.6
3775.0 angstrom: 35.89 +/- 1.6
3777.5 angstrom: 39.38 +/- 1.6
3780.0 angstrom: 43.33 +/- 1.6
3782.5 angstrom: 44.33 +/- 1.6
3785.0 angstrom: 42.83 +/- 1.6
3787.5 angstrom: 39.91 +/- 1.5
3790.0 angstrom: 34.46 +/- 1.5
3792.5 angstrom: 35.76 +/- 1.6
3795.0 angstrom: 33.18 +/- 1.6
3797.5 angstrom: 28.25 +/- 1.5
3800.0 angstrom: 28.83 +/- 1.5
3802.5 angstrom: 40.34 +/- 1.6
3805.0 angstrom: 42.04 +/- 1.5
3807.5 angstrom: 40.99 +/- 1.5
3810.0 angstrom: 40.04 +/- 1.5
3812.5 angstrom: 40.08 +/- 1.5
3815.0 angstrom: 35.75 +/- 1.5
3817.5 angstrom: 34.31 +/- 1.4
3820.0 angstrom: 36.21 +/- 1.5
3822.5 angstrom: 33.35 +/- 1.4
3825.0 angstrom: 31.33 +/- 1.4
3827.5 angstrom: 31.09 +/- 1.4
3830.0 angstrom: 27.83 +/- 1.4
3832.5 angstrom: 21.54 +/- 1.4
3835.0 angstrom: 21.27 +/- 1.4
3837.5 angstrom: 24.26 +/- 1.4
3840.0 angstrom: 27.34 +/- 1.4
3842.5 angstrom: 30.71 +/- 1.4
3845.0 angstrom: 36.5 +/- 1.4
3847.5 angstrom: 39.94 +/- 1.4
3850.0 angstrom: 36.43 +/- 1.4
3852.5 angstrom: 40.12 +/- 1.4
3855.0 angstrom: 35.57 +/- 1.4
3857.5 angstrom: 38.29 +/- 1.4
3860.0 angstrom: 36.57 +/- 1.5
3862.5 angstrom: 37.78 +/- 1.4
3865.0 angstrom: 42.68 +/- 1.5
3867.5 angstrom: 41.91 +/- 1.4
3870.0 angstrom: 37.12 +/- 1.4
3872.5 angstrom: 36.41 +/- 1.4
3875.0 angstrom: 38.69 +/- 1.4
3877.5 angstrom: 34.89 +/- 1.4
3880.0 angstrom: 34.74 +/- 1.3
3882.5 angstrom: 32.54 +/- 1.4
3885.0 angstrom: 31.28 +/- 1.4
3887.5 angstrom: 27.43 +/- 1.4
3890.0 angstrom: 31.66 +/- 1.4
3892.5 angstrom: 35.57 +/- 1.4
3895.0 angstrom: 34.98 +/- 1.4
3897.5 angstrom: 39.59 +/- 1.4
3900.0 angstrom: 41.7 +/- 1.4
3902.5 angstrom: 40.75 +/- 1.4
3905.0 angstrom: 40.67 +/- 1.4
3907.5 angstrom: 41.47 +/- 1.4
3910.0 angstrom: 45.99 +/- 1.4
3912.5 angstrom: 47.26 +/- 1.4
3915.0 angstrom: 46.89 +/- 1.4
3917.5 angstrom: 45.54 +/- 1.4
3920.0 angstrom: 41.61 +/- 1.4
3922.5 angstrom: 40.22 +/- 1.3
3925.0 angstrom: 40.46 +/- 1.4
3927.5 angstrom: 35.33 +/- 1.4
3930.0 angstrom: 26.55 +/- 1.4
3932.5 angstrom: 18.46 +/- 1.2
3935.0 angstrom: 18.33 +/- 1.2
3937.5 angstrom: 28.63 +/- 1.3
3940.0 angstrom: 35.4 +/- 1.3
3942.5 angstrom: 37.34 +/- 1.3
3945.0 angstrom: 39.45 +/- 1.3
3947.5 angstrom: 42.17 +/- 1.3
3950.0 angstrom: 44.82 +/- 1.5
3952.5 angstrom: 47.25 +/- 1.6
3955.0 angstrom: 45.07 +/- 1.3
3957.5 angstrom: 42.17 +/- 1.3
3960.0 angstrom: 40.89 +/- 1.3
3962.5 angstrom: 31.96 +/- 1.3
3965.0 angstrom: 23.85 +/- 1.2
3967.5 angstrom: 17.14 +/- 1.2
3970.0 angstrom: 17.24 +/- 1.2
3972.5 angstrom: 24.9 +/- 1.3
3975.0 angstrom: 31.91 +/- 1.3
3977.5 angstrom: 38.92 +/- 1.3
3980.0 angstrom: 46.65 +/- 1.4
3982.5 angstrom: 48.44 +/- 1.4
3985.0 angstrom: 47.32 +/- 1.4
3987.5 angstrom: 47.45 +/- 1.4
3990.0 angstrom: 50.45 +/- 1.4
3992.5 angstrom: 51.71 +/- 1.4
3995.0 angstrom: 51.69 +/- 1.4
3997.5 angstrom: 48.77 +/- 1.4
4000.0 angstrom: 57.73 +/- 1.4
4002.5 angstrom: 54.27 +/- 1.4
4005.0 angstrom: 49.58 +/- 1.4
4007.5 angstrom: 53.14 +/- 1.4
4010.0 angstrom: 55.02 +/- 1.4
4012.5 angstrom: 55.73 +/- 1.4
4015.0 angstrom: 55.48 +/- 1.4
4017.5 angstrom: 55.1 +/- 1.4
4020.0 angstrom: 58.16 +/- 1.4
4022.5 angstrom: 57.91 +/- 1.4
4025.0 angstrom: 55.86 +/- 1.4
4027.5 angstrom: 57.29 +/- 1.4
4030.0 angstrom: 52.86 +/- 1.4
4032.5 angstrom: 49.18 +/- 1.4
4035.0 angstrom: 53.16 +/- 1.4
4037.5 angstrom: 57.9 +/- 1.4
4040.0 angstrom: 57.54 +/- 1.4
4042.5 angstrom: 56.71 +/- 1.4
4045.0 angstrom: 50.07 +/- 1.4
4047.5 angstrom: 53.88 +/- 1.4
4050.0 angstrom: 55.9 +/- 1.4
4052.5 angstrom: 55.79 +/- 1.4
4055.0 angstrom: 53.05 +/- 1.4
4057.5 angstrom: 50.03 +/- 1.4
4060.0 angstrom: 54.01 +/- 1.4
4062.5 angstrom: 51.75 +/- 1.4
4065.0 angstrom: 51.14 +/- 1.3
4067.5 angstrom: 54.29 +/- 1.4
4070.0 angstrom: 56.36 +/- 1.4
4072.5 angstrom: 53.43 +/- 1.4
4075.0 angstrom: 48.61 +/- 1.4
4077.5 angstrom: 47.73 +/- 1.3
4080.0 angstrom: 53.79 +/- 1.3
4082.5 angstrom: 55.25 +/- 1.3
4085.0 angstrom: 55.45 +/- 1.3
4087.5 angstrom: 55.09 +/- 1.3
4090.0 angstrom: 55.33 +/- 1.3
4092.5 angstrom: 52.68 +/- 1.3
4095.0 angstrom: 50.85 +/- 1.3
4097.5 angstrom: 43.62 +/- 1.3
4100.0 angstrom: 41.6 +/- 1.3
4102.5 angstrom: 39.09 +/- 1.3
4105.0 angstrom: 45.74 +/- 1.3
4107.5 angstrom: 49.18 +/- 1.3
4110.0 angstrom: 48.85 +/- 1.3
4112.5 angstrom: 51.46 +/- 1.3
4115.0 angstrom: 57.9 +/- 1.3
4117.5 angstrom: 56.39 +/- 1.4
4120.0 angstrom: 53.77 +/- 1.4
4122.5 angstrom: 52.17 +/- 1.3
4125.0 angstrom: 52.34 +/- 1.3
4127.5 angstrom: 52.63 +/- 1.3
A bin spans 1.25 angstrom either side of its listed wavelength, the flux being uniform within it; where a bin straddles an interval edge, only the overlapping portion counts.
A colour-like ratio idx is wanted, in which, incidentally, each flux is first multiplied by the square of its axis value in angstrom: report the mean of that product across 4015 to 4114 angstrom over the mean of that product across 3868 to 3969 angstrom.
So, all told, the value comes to 1.5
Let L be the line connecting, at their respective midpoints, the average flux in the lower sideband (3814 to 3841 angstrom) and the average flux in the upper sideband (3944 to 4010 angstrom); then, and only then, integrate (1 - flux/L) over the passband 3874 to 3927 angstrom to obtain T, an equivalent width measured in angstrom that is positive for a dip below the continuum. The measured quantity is -4.3 angstrom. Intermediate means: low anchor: 29.4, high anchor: 42.4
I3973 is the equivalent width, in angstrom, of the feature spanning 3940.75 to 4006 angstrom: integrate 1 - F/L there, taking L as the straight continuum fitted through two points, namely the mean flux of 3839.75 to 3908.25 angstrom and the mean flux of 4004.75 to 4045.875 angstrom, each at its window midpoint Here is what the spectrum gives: 9.9 angstrom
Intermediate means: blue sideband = 36.6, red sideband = 54.9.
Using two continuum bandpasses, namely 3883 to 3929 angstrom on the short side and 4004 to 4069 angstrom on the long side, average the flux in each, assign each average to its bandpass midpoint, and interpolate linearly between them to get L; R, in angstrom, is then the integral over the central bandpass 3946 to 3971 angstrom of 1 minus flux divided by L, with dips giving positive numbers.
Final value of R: 5.29 angstrom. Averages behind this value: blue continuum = 39.2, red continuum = 54.3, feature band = 35.5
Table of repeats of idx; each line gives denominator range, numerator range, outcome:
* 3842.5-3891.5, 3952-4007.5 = 1.23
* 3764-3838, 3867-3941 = 1.11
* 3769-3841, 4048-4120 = 1.73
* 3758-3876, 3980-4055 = 1.69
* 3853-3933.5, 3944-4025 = 1.25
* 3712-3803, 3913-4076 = 1.51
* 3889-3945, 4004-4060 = 1.56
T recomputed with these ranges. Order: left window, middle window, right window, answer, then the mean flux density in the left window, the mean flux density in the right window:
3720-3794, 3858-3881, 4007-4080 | 2.4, 34.8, 54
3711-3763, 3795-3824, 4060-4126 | 0.7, 33.4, 51.3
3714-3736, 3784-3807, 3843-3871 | 1.0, 37.6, 38.3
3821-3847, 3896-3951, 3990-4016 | 4.5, 28.9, 53.2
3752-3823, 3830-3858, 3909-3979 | 3.2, 35.9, 35.6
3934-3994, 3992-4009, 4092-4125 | -5.0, 37.6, 49.5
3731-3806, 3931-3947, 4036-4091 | 5.3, 33.2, 53.8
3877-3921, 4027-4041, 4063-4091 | -1.3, 38.6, 53.3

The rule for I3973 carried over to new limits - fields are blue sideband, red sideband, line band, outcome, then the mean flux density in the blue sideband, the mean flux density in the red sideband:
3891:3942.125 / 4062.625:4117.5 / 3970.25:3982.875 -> 1.9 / 37.2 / 51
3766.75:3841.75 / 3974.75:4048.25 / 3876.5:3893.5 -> 3.6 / 34.1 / 52.3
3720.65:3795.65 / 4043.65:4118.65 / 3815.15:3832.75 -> 3.0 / 34.8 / 51.6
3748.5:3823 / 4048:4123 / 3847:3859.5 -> 0.4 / 35.4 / 51.7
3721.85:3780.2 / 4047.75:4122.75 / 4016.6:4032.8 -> -2.4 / 33.8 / 51.7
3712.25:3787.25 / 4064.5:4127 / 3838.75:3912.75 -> 6.4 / 34.5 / 51.3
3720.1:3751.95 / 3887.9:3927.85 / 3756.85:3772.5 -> 1.2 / 33.5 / 40.4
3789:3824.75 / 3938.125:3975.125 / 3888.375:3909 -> -1.8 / 35.9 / 34.8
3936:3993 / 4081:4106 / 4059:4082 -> -2.4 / 38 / 49.6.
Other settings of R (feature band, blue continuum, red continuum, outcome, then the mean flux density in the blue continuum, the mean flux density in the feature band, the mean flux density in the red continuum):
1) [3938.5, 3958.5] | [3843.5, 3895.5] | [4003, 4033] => 2.0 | 36.2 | 41.5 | 54.7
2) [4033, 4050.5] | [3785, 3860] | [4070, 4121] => -2.6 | 34.2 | 54.7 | 50.9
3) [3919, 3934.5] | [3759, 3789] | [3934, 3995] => 1.9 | 36.3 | 32.9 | 37.8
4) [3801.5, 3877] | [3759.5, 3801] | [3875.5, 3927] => 3.4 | 35.1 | 35.2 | 38.7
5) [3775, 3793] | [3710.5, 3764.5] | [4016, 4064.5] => -1.6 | 33.4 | 39.9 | 54.5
